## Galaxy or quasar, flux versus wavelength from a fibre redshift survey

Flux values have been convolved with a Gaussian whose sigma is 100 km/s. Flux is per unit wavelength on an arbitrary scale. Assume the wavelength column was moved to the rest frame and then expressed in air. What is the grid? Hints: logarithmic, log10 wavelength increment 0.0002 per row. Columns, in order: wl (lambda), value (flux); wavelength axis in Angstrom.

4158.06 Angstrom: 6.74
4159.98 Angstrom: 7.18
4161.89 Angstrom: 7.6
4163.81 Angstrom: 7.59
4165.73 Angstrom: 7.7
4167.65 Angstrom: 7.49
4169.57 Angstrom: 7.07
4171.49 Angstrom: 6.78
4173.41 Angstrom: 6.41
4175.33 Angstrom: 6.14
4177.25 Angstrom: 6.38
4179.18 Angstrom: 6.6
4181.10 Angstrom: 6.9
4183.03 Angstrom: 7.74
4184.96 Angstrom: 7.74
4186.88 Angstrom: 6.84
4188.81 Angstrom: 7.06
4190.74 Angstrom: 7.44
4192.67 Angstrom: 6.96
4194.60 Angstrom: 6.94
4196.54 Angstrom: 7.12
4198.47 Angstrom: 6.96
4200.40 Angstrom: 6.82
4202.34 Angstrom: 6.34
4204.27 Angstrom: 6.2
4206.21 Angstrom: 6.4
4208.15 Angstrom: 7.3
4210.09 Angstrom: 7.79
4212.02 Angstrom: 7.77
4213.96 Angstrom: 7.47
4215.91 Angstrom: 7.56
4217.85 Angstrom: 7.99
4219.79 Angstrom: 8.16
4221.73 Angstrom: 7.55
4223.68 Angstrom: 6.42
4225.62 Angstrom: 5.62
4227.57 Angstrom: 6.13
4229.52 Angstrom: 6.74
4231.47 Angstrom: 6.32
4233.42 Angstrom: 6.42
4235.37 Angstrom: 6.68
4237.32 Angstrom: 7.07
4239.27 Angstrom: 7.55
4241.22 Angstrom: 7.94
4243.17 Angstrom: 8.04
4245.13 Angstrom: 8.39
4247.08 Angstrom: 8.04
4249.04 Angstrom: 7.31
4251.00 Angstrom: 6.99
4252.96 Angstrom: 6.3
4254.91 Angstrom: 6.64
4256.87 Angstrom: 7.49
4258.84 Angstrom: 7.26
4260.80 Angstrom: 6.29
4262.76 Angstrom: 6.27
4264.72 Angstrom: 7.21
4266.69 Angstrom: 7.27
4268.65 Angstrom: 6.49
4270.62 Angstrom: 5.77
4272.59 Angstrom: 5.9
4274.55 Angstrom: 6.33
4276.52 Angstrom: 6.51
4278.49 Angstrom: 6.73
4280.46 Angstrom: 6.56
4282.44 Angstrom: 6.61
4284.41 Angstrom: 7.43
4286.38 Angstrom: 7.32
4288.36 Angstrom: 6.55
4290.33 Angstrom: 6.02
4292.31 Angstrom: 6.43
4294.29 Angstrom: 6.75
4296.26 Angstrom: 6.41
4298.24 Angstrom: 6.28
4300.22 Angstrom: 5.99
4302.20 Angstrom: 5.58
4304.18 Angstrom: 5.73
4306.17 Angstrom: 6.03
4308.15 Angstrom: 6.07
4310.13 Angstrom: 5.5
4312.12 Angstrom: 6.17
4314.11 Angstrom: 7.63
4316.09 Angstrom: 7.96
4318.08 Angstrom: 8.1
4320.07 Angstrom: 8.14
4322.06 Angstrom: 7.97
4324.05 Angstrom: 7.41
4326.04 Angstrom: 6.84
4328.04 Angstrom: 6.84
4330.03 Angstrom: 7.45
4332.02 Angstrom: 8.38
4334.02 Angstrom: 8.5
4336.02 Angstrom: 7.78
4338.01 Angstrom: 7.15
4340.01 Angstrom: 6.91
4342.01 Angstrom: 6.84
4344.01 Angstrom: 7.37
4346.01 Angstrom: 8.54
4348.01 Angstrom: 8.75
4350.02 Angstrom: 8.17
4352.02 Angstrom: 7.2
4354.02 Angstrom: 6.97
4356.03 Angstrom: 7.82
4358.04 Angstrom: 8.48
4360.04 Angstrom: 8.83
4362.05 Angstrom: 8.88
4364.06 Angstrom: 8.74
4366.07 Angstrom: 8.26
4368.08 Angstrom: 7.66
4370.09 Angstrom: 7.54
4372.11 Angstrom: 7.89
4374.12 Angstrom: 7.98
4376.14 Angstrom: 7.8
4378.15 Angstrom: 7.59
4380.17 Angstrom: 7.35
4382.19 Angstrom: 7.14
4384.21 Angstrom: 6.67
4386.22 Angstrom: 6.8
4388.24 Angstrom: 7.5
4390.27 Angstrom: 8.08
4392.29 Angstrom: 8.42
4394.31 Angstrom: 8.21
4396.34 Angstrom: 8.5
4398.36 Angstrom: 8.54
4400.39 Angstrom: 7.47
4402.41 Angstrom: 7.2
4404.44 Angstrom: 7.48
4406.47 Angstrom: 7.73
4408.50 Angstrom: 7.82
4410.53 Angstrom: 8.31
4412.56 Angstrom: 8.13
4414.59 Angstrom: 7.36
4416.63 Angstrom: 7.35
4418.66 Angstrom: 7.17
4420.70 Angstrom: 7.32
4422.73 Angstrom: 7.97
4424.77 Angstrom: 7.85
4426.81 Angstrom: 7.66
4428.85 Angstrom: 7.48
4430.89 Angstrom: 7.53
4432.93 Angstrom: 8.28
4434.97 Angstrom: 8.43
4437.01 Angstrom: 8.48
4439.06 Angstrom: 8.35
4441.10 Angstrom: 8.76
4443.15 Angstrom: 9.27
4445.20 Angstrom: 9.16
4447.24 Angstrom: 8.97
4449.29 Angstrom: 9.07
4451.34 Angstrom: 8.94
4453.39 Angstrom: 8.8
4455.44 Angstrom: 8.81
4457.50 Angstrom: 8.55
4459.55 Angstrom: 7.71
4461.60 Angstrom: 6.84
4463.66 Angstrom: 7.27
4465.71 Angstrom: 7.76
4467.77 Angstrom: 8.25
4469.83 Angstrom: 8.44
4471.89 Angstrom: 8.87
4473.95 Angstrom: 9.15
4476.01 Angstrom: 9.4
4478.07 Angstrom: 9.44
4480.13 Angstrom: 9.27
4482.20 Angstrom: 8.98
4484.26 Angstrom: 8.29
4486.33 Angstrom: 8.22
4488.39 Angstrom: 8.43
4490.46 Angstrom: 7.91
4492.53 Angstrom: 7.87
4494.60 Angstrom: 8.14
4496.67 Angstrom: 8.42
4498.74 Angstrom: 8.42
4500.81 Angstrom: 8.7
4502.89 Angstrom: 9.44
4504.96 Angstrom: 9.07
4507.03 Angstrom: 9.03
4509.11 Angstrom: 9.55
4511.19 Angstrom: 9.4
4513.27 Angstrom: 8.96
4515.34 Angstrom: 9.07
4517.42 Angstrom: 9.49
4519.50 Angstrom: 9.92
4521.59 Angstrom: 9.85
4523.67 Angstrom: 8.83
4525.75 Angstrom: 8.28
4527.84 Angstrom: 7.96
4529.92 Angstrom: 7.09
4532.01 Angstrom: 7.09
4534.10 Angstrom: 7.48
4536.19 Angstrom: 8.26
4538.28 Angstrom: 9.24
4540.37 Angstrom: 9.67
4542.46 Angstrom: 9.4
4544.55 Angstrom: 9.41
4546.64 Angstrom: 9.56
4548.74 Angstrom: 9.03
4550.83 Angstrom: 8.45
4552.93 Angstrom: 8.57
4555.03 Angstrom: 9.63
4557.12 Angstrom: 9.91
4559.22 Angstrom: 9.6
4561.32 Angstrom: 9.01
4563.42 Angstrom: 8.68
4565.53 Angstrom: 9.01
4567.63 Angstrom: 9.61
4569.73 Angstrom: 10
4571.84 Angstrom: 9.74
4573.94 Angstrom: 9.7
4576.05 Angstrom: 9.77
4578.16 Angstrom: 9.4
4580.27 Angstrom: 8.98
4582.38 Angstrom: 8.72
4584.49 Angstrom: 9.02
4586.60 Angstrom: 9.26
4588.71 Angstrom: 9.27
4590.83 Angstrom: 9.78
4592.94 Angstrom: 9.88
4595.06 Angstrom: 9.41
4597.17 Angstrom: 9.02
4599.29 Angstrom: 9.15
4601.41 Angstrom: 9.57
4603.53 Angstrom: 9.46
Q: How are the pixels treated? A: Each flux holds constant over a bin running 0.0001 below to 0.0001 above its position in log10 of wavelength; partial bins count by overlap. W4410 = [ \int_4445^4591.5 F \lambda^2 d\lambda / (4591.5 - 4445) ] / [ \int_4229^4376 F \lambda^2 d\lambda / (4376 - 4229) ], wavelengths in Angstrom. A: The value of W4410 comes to 1.4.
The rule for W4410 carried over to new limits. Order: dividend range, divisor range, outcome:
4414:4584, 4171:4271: 1.41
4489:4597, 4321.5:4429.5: 1.26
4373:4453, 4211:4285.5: 1.23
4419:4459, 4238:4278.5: 1.30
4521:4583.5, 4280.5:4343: 1.45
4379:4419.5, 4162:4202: 1.21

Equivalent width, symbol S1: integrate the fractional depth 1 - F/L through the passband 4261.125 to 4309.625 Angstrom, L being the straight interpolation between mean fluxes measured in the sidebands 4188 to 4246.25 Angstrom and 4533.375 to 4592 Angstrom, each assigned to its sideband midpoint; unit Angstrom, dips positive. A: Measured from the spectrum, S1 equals 7.2 Angstrom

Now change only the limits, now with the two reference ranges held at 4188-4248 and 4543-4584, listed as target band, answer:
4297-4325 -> 3.5 Angstrom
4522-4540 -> 1.9 Angstrom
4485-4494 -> 0.7 Angstrom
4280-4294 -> 1.6 Angstrom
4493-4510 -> 0.2 Angstrom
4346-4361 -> -0.1 Angstrom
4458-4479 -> 1.0 Angstrom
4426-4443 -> 0.6 Angstrom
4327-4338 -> 0.2 Angstrom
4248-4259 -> 0.6 Angstrom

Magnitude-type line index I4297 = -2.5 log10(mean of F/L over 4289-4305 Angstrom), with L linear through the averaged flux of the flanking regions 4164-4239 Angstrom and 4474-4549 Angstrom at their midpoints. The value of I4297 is 0.22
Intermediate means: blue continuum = 6.99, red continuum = 8.8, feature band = 6.16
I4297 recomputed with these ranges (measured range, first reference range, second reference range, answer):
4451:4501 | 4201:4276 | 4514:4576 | 0.02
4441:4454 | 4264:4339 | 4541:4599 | -0.10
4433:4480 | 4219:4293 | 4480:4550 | -0.03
